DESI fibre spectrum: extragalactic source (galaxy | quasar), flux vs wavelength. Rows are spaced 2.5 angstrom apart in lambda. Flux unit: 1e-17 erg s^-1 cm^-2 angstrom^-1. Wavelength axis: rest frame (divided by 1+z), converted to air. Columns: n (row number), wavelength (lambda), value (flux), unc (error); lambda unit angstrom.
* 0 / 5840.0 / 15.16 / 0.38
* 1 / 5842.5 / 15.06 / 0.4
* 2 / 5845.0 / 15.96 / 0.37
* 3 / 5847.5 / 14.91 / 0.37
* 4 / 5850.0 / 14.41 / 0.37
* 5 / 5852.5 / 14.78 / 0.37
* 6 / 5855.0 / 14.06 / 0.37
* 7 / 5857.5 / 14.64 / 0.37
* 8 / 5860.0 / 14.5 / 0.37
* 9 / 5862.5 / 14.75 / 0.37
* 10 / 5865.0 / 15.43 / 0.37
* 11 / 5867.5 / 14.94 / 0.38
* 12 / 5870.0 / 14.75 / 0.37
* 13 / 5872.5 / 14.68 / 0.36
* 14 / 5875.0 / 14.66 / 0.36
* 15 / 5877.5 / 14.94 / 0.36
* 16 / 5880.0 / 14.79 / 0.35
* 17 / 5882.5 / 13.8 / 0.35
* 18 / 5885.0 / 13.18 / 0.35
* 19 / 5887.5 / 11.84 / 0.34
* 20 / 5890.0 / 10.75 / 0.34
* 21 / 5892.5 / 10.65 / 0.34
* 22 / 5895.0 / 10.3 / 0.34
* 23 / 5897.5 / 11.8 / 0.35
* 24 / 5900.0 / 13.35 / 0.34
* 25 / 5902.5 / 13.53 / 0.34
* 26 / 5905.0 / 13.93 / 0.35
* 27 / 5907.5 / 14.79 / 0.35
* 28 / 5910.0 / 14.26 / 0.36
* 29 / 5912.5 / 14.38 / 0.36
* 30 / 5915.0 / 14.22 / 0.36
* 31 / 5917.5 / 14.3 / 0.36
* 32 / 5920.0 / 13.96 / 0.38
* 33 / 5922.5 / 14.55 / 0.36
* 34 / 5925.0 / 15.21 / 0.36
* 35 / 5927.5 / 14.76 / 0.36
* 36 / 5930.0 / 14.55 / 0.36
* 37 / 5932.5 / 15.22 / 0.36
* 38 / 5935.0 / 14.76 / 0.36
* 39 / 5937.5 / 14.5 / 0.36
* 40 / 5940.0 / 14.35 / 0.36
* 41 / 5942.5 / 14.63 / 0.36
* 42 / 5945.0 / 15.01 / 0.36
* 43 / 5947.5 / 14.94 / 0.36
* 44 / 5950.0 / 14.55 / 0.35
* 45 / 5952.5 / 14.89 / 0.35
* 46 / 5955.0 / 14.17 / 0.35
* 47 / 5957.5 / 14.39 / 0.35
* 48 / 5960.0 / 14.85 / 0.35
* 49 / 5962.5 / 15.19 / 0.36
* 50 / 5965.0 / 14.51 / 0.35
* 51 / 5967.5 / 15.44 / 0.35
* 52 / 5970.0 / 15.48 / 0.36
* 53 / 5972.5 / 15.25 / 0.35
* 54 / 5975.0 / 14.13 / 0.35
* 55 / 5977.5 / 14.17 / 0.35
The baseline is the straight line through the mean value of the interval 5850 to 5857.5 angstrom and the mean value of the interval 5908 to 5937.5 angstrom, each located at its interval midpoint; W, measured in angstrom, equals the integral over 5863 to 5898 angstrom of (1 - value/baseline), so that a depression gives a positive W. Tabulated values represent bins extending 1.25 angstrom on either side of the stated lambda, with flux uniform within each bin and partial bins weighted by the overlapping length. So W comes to 2.68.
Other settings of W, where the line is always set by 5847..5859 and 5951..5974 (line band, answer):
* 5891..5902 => 2.28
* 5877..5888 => 0.66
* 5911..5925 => 0.37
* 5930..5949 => 0.08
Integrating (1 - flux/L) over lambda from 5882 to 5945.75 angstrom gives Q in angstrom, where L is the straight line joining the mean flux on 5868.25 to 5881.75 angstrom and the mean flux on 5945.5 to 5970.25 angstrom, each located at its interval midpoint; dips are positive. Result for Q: 4.6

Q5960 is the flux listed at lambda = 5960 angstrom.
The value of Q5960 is 14.85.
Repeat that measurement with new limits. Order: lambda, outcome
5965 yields 14.51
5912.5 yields 14.38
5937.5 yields 14.5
